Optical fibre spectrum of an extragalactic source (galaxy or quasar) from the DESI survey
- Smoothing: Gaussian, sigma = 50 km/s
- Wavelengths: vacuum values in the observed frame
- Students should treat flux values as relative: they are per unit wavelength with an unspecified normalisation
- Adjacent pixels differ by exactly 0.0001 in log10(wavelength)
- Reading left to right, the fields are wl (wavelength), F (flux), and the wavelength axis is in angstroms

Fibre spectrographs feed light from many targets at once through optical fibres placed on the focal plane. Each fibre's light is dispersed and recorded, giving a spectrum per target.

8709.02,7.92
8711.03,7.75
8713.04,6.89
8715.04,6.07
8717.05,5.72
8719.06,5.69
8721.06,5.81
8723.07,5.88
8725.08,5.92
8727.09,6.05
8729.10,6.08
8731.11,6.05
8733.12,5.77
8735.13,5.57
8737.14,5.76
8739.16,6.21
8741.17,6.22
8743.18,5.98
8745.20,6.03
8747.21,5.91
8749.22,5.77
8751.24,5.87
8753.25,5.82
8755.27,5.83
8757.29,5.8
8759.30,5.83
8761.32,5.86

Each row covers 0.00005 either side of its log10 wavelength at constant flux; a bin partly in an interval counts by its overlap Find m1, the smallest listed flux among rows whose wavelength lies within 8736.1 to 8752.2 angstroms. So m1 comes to 5.76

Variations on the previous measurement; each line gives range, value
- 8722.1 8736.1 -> 5.57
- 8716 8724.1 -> 5.69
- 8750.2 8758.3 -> 5.8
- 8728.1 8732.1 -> 6.05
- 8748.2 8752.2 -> 5.77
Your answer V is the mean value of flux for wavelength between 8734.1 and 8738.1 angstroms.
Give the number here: 5.67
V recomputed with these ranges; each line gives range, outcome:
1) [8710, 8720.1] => 6.42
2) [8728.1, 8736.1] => 5.87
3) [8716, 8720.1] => 5.71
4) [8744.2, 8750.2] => 5.91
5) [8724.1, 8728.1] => 5.98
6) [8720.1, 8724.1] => 5.84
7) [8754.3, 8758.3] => 5.82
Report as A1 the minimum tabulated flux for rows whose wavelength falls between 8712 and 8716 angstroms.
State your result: 6.07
